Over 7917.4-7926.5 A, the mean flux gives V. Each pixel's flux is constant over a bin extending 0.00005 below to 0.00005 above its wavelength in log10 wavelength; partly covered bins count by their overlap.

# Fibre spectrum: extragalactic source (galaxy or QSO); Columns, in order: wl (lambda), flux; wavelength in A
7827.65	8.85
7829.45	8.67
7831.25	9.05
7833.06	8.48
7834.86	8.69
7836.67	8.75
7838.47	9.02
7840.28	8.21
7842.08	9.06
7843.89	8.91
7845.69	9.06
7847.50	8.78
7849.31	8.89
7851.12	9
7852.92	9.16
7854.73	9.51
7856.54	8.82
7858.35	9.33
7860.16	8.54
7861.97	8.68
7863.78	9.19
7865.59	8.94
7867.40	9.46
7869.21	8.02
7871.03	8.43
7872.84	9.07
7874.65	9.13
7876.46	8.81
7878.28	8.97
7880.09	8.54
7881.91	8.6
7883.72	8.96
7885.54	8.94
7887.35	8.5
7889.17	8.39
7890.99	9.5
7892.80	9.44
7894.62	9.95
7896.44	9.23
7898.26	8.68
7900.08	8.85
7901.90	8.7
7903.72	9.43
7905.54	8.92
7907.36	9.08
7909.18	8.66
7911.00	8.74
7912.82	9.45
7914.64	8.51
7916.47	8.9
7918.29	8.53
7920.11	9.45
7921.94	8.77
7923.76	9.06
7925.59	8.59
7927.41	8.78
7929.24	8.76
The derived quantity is 8.88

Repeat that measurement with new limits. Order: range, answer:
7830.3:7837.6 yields 8.74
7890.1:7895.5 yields 9.64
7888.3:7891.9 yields 8.96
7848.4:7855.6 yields 9.14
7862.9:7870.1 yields 8.91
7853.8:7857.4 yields 9.16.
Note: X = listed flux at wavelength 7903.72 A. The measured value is 9.43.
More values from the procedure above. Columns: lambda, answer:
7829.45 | 8.67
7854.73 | 9.51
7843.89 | 8.91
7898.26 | 8.68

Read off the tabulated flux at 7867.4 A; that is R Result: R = 9.46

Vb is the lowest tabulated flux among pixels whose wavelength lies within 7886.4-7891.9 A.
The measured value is 8.39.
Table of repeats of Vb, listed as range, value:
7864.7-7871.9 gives 8.02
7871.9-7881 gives 8.54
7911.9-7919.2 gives 8.51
